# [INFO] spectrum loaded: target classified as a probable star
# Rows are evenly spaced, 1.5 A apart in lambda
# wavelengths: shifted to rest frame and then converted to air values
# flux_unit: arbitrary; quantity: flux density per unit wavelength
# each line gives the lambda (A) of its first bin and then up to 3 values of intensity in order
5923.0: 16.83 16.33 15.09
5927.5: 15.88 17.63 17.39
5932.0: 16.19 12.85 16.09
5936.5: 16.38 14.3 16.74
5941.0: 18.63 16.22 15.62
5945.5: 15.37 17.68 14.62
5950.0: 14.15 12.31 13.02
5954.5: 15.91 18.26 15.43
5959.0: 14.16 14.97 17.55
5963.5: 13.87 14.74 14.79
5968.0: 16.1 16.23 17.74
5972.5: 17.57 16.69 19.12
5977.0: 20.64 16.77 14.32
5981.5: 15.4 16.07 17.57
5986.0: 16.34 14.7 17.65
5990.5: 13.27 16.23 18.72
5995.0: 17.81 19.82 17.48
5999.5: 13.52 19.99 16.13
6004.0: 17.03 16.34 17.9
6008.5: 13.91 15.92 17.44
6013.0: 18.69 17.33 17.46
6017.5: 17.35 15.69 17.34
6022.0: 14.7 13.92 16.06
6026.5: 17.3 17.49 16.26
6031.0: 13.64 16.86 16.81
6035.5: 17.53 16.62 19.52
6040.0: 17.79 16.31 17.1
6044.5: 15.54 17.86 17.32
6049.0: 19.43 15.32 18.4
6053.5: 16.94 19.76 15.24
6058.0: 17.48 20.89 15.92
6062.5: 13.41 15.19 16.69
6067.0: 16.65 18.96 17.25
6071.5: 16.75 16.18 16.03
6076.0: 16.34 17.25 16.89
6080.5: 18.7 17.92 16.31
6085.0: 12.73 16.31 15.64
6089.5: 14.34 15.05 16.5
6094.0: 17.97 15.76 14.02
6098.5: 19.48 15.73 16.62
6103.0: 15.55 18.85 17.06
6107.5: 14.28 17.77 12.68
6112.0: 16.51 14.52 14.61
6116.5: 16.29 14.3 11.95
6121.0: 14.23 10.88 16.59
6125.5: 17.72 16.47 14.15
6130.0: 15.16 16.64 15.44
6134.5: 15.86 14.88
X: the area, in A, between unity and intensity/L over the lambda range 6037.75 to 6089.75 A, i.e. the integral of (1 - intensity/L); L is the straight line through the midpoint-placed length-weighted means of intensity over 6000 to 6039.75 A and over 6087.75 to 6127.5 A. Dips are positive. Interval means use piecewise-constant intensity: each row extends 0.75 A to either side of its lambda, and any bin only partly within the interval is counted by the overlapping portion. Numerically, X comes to -2.3 A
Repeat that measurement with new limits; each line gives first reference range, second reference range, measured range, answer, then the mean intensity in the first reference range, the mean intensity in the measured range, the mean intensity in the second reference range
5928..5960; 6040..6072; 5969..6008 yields -1.74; 15.7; 16.9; 17.1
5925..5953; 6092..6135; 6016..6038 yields -0.96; 15.7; 16.3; 15.6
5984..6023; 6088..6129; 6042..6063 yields -1.32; 16.8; 17.2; 15.6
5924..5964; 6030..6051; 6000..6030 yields -0.10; 15.7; 16.7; 17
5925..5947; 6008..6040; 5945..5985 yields 0.75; 16.1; 16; 16.6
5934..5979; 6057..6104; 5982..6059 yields -2.78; 16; 16.8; 16.5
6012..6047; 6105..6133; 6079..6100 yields -0.73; 16.8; 16.2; 15.1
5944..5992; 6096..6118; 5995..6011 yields -0.95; 15.9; 16.9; 15.9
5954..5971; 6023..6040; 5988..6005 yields -0.88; 15.7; 17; 16.6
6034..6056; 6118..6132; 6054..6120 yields -0.73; 17.5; 16.3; 14.8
